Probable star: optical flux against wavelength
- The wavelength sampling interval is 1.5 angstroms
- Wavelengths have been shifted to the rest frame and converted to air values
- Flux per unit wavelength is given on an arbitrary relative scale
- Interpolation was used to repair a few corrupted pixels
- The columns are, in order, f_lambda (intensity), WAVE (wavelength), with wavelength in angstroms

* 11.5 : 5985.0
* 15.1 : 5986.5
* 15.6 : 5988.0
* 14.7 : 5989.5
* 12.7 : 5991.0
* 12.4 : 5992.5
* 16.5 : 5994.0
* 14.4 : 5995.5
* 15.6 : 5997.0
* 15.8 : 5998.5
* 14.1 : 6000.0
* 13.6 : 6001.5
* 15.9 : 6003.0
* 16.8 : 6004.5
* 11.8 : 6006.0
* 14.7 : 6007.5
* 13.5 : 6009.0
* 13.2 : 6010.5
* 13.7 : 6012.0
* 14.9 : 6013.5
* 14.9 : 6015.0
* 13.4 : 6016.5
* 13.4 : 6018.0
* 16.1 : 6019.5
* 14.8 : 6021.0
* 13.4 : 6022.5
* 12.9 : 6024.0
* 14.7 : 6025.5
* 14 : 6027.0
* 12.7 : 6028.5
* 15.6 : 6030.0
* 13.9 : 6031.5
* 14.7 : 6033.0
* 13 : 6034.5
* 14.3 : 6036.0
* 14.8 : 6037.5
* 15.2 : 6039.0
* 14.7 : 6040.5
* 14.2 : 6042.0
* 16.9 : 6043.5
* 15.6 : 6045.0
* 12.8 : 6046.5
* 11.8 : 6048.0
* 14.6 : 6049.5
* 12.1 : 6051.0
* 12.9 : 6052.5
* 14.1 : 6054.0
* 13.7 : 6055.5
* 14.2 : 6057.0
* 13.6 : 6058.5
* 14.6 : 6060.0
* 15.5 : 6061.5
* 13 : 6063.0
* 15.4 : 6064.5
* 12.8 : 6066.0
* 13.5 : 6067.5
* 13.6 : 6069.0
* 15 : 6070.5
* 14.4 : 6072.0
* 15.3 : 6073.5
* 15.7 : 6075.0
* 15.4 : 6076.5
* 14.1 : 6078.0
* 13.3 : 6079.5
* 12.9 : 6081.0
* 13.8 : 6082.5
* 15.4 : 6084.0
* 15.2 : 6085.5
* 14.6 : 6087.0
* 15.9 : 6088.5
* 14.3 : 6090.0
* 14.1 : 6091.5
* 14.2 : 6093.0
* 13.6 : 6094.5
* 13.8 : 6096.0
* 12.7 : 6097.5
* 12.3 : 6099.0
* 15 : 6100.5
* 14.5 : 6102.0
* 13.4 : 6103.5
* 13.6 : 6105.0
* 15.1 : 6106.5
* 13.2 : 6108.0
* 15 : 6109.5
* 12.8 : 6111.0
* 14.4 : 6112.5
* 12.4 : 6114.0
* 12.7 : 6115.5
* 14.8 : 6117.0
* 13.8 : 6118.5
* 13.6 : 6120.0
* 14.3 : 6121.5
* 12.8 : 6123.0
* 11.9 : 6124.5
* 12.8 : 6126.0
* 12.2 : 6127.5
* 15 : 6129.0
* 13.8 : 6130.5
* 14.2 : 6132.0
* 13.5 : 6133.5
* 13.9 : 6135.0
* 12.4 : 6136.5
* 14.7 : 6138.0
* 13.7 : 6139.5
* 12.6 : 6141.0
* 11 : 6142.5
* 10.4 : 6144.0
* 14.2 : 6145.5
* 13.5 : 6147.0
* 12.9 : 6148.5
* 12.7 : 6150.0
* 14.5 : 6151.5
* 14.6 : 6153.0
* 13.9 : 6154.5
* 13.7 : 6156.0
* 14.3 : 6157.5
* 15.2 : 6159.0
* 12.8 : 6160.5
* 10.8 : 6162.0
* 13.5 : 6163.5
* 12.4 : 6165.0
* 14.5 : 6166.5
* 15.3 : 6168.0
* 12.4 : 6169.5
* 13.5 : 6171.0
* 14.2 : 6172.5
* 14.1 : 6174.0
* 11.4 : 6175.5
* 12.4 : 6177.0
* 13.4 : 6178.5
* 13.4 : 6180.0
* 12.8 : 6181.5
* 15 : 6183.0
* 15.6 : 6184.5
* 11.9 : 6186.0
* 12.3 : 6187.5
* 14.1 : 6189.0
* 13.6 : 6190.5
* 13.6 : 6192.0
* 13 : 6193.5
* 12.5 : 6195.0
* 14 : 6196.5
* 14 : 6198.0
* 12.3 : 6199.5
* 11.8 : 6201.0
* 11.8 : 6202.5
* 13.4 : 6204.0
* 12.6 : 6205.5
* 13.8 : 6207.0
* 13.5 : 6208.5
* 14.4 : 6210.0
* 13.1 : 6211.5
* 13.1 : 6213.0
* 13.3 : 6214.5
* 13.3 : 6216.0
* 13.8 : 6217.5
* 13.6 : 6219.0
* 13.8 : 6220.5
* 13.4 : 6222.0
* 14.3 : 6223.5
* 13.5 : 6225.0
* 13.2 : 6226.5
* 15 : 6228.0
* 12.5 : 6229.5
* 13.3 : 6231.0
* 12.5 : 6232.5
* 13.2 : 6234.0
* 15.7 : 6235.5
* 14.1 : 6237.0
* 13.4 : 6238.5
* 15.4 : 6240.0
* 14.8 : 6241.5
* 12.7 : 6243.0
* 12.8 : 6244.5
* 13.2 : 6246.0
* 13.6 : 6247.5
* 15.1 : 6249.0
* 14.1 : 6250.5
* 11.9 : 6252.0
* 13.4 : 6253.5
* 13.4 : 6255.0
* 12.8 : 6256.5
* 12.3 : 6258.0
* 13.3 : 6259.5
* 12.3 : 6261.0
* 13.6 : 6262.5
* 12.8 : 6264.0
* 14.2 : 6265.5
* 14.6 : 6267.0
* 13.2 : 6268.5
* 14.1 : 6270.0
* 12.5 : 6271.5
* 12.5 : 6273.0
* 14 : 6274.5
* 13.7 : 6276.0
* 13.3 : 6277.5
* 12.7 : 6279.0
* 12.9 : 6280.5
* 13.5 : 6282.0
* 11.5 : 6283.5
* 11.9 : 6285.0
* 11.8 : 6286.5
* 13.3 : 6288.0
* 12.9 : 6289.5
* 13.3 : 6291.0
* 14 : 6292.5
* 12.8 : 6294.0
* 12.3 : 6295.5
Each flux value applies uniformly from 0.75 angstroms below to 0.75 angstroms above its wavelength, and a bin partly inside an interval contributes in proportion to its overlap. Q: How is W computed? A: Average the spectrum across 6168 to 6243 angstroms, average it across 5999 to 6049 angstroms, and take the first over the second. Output 0.9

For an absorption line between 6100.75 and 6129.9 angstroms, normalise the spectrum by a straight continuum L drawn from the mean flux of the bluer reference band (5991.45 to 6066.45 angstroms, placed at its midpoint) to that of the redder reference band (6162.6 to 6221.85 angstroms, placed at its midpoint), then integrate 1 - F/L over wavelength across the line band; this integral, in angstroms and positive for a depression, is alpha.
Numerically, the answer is 0.3 angstroms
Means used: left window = 14.2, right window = 13.3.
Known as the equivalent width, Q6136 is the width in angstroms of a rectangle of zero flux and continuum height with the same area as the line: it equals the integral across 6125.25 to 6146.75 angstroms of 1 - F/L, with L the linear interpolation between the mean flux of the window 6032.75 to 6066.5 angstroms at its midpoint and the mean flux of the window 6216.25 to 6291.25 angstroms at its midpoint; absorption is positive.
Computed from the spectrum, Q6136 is 0.97 angstroms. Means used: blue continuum 14.1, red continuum 13.4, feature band 13.2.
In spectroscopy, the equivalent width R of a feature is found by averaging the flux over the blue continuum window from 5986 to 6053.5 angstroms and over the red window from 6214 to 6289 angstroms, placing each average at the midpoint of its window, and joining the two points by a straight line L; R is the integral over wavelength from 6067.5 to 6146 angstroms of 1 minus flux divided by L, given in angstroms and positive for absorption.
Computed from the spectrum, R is 0.8 angstroms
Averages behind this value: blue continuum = 14.3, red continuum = 13.4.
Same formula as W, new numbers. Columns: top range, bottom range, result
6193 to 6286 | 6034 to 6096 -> 0.94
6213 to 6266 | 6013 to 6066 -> 0.95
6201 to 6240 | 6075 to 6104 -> 0.95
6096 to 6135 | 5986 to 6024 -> 0.94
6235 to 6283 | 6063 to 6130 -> 0.97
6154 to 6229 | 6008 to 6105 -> 0.95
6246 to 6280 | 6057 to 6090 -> 0.92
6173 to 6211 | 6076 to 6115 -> 0.94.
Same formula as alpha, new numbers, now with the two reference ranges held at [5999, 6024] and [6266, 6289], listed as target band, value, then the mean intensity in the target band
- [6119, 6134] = 0.3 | 13.4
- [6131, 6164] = 0.7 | 13.3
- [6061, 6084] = -0.5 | 14.3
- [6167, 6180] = 0.1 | 13.4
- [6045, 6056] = 0.6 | 13.3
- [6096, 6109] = 0.1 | 13.8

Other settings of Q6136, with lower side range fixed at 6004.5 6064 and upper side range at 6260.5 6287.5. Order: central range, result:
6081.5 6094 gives -0.69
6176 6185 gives -0.12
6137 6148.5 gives 0.65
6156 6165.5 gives 0.23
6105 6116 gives 0.07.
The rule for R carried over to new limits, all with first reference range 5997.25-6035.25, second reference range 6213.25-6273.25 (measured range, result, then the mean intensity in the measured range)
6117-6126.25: 0.4 angstroms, 13.4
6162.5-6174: 0.1 angstroms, 13.7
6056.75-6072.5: -0.1 angstroms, 14.1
